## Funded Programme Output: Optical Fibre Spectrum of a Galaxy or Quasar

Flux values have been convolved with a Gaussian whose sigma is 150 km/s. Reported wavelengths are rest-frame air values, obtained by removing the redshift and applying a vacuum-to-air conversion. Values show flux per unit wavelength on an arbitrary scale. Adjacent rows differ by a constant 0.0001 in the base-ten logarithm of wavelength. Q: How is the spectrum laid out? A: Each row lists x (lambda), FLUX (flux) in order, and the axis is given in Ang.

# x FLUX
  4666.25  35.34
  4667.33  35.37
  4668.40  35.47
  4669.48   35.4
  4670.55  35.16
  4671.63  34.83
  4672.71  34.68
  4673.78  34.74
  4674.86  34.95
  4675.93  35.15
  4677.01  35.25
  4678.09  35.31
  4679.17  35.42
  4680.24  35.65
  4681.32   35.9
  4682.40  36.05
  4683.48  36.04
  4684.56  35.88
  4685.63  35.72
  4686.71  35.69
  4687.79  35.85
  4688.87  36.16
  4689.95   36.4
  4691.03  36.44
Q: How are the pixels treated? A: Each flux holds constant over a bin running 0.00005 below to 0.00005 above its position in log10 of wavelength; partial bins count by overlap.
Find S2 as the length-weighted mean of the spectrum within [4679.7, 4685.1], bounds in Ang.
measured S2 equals 36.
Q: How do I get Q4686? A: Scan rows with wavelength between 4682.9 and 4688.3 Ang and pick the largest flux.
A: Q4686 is 36.04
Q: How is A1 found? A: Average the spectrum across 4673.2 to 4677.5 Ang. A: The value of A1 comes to 35.1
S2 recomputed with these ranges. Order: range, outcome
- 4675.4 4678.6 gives 35.2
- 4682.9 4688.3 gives 35.9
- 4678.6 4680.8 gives 35.6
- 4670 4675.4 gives 34.9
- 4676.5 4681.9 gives 35.5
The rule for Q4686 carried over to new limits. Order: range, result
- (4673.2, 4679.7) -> 35.42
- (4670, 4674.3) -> 35.16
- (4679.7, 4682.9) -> 36.05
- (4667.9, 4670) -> 35.47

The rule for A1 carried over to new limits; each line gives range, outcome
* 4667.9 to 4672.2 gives 35.1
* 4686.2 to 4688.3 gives 35.8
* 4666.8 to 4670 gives 35.4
